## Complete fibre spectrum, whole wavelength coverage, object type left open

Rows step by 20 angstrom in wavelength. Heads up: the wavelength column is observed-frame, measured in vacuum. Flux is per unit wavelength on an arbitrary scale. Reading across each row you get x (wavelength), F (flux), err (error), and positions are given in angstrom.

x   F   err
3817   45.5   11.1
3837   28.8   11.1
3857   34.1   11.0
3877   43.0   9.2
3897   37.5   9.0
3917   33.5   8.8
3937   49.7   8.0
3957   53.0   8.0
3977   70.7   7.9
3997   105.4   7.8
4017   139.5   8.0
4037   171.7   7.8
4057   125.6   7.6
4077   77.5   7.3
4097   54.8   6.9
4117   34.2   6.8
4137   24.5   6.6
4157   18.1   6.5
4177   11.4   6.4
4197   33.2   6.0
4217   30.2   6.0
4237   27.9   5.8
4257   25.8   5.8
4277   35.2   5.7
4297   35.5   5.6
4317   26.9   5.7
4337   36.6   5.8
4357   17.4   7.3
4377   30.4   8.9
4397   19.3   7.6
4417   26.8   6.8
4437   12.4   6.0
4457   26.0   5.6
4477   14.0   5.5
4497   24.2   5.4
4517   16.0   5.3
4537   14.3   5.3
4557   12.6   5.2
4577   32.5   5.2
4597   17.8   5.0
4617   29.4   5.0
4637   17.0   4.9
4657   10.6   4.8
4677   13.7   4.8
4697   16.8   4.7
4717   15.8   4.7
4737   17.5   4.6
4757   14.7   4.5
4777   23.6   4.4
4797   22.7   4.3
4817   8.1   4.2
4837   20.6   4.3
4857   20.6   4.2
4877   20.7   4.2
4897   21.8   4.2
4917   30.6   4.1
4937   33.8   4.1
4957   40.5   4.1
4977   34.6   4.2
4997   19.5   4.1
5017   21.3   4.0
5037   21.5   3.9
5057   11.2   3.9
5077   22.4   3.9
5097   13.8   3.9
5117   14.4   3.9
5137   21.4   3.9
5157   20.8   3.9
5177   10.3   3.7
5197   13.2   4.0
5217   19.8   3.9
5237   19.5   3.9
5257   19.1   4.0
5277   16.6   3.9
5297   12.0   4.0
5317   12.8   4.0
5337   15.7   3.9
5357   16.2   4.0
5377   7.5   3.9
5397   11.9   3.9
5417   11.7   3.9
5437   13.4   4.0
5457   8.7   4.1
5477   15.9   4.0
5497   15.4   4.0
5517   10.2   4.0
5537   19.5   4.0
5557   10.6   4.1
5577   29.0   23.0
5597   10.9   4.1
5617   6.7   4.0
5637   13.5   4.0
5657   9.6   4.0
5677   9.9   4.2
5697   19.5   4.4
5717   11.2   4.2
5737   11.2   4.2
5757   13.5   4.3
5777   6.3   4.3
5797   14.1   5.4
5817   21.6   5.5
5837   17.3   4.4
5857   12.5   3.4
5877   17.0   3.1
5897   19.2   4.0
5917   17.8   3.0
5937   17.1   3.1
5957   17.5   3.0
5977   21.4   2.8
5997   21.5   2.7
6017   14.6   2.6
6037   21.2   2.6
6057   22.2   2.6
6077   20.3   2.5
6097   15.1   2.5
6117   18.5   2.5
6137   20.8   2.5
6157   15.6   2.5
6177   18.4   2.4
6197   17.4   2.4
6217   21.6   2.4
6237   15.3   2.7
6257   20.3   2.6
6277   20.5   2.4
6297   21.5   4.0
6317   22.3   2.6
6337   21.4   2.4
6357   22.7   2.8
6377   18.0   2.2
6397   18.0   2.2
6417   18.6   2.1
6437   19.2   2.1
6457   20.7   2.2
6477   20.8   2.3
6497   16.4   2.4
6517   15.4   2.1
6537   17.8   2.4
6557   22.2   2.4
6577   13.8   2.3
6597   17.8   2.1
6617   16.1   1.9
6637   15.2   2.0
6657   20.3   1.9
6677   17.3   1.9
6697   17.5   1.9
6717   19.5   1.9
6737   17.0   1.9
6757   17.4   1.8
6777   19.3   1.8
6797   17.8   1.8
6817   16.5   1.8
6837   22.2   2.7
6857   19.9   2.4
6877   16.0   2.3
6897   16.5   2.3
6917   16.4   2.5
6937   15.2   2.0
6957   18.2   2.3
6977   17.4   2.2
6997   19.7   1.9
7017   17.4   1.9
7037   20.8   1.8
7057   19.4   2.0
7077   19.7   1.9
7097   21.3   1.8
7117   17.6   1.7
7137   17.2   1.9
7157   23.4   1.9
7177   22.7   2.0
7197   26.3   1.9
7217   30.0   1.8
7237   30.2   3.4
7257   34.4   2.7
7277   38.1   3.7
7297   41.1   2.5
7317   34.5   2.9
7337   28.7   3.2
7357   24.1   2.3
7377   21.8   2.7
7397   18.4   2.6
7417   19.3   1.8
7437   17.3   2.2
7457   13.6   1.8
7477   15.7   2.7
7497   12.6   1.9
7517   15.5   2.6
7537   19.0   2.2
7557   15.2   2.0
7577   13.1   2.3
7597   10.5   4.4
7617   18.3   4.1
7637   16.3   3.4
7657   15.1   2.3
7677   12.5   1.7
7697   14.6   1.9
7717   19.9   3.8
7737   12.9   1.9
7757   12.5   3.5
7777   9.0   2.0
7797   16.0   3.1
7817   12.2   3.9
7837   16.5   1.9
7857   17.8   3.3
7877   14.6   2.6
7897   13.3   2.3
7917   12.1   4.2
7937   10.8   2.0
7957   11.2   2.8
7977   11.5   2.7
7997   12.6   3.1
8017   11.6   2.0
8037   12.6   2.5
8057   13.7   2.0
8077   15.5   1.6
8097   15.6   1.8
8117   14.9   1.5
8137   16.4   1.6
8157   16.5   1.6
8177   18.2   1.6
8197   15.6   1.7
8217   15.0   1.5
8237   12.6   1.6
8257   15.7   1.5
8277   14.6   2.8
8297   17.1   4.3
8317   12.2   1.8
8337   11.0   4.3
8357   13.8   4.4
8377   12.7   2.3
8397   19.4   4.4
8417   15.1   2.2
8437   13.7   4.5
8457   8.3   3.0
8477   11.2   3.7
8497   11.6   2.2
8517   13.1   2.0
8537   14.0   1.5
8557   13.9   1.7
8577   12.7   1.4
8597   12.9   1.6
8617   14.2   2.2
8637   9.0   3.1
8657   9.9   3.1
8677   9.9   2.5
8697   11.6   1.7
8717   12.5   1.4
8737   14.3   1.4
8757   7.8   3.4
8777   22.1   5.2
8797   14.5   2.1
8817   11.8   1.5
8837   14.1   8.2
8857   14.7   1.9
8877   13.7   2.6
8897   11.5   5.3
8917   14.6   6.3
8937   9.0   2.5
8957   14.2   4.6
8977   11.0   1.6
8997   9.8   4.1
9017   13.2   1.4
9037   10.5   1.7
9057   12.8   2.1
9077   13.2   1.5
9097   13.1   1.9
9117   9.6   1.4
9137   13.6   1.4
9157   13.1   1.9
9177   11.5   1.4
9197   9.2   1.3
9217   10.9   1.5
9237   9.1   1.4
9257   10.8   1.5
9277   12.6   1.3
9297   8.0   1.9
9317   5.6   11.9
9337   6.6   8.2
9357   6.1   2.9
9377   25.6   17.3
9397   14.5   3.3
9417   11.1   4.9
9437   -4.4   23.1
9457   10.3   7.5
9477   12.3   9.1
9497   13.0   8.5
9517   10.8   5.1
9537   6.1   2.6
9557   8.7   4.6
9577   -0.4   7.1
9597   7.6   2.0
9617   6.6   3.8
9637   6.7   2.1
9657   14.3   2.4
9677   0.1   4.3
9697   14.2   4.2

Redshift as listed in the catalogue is 1.61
